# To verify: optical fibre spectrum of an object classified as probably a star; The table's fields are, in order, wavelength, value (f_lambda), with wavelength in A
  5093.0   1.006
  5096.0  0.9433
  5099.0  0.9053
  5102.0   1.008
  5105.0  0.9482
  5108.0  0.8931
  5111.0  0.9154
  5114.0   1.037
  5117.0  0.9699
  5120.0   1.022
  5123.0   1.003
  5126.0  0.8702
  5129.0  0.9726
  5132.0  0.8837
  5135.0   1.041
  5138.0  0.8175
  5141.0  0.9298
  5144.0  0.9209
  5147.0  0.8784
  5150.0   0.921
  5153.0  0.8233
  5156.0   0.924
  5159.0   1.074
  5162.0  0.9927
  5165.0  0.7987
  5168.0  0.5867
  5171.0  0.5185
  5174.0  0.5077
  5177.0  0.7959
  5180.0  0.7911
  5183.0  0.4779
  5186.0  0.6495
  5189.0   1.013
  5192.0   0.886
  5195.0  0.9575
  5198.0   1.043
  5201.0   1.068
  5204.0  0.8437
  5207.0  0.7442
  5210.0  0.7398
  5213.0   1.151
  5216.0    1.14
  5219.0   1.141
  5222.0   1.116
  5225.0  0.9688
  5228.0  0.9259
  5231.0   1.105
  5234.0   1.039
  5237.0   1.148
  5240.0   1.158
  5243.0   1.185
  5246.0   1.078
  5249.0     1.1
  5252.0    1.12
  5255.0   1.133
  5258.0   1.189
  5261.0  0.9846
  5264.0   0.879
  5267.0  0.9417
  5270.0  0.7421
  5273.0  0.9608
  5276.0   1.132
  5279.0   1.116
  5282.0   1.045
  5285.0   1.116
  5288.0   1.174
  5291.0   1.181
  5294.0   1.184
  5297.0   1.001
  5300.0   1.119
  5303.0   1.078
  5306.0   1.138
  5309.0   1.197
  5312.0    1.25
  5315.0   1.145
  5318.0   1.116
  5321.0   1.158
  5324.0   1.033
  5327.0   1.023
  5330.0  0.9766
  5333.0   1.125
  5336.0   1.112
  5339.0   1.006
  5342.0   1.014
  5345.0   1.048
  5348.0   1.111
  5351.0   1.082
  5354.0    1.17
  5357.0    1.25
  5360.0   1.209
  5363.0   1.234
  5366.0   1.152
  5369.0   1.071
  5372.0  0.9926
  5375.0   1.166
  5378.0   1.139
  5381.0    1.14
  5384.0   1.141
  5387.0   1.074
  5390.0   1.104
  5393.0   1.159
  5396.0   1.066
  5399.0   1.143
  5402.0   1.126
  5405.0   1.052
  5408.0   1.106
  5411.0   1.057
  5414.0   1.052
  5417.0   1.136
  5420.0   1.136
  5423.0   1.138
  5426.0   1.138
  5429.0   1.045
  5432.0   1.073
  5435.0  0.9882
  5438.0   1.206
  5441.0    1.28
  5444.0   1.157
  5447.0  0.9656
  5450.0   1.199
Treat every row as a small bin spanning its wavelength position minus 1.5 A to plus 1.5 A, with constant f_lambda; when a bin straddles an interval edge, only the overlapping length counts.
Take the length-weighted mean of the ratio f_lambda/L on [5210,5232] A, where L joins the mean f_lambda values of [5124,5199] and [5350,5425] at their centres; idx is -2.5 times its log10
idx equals -0.15 mag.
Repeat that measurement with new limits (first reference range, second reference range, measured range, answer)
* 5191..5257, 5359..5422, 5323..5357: 0.021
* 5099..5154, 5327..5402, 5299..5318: -0.081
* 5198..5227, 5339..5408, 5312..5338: -0.015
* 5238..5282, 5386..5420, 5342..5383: -0.044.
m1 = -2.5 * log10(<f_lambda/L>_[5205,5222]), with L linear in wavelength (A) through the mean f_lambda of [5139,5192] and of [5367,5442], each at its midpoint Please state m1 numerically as -0.15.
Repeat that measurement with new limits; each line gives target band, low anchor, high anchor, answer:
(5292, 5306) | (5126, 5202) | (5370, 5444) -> -0.11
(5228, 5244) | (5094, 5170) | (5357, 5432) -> -0.11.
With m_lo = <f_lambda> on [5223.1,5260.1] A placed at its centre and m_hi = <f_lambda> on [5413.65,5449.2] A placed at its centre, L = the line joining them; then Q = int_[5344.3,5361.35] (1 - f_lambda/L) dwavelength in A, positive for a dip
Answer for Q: -0.67 A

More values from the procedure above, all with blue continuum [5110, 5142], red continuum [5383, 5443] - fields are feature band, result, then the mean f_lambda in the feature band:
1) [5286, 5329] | -3.02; 1.13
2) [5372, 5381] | -0.27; 1.12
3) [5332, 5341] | -0.05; 1.07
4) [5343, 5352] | -0.01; 1.08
